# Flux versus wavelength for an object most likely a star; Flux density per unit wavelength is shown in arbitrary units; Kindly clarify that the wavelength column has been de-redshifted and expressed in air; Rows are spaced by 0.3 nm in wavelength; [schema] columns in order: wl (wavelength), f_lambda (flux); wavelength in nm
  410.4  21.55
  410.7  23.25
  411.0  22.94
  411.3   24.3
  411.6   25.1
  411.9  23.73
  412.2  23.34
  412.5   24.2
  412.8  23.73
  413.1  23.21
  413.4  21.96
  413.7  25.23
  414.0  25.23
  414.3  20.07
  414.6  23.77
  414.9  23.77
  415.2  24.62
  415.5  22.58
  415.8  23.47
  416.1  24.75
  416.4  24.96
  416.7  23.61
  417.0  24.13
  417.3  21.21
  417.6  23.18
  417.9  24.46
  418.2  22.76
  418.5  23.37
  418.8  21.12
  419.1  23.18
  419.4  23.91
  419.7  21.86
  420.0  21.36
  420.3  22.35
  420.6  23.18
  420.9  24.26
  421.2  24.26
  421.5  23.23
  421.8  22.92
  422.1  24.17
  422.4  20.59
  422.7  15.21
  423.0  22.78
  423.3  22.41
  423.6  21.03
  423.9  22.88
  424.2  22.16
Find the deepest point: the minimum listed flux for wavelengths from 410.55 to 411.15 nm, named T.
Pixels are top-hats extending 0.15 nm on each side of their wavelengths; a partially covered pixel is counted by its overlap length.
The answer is 22.94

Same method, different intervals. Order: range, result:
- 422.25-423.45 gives 15.21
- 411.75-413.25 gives 23.21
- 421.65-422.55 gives 20.59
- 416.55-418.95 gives 21.12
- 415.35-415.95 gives 22.58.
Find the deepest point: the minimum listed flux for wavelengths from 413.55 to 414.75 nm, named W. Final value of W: 20.07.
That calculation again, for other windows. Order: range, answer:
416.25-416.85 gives 23.61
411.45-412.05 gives 23.73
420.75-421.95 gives 22.92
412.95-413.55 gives 21.96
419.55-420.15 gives 21.36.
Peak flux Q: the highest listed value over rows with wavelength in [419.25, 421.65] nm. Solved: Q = 24.26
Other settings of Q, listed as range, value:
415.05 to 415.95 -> 24.62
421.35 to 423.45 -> 24.17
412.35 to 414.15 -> 25.23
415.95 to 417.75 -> 24.96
